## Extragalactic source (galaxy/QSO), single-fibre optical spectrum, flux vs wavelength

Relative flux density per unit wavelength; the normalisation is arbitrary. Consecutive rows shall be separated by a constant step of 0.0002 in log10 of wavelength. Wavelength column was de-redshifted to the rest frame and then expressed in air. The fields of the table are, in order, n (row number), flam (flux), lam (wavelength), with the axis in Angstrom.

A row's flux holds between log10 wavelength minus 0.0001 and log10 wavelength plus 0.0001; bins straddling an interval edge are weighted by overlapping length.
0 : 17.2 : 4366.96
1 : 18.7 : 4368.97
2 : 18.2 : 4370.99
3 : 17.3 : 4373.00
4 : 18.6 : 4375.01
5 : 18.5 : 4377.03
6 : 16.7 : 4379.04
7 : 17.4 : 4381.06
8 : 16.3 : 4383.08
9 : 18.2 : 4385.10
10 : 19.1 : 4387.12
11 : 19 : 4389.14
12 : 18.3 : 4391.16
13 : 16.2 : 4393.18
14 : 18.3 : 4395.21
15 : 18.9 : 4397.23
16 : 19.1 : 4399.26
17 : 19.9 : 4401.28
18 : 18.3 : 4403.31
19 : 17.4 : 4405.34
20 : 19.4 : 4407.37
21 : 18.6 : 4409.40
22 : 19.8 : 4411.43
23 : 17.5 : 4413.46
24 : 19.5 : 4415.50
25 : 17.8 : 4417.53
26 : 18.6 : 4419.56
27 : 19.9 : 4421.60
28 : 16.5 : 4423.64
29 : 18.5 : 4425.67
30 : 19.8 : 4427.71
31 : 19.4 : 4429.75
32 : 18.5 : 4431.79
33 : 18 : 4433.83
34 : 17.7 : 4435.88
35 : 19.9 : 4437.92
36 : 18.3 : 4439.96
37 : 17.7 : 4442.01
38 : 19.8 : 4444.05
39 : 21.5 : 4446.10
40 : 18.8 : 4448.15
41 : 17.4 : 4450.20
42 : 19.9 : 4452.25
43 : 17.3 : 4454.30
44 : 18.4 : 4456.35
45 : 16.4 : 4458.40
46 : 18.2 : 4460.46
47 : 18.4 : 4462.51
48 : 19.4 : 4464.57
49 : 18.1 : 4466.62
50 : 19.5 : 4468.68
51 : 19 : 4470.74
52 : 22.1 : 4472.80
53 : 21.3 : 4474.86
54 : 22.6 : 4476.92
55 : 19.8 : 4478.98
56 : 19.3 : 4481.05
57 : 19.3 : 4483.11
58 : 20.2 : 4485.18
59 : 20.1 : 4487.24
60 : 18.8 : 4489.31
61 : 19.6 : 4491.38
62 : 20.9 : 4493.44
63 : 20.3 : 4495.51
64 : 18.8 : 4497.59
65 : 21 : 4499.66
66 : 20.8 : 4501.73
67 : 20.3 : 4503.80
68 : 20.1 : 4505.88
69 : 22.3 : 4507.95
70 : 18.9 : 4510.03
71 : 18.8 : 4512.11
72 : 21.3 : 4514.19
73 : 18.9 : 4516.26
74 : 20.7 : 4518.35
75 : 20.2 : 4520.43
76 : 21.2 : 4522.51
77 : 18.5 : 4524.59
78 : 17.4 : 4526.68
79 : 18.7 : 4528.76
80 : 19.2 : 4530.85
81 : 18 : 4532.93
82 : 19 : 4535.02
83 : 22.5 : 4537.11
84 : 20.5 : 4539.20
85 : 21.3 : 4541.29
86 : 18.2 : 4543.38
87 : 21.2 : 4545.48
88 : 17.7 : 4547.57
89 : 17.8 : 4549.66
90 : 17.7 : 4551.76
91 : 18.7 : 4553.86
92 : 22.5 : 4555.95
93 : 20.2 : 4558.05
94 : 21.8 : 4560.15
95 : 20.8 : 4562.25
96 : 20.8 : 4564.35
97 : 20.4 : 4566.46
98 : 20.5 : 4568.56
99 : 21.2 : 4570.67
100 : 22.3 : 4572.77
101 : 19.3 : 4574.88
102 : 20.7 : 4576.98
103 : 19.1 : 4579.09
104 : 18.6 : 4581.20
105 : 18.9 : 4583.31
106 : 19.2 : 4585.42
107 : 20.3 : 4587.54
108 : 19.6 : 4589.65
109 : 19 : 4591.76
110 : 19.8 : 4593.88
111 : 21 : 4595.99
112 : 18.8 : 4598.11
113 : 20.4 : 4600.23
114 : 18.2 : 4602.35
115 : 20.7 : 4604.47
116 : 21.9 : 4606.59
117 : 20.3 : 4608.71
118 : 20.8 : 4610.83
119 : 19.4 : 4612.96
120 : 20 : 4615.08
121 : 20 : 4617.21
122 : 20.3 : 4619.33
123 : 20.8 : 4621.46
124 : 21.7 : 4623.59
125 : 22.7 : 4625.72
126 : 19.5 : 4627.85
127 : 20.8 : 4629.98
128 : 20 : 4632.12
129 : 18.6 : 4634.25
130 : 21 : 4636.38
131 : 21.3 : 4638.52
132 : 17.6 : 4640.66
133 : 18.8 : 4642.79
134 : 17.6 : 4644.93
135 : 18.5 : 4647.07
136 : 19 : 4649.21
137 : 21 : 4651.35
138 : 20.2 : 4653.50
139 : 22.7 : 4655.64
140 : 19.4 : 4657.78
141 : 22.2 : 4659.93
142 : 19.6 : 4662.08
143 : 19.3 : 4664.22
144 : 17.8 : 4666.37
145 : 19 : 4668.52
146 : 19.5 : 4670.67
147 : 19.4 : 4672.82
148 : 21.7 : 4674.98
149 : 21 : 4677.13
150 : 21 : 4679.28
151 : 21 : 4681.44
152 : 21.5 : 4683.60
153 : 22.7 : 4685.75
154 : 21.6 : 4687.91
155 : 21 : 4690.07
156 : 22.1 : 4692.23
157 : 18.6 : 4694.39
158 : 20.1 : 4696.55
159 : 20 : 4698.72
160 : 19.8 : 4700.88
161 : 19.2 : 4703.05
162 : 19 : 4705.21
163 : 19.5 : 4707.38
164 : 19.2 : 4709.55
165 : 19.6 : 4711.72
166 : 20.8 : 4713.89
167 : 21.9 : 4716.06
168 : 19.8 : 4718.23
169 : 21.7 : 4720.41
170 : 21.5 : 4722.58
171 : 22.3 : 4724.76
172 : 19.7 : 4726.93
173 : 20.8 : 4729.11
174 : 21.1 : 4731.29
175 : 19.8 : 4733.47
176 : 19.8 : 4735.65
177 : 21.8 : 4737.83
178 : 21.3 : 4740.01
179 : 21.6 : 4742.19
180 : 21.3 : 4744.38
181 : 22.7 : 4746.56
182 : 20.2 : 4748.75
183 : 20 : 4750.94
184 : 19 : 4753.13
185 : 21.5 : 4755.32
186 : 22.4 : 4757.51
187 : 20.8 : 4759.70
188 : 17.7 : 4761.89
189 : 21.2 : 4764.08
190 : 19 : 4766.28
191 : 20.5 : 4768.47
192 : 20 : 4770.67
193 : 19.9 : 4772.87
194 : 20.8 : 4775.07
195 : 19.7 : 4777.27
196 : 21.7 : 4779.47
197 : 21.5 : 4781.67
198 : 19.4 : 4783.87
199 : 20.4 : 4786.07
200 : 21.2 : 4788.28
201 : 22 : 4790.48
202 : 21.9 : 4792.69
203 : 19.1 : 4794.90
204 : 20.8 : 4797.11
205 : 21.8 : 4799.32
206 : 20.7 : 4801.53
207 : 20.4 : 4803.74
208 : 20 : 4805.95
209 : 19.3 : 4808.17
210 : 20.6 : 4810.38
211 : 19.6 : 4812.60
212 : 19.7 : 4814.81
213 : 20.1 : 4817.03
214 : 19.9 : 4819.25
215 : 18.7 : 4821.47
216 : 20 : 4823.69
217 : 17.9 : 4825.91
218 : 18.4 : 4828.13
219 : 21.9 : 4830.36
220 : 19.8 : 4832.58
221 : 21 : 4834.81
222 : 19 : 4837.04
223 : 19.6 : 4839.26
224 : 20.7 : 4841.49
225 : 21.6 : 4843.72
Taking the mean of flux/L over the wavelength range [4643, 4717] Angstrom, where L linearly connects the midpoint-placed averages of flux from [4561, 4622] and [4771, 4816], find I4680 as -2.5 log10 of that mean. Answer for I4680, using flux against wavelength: 0.01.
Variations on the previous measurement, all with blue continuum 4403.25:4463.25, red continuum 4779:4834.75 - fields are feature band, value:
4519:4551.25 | -0.02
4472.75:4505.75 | -0.08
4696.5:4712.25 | 0.02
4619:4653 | -0.02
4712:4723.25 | -0.06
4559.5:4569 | -0.09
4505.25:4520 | -0.07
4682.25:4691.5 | -0.10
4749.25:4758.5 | -0.03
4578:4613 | -0.03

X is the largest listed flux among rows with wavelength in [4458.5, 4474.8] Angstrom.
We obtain 22.1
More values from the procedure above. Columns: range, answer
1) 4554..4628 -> 22.7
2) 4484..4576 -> 22.5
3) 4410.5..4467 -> 21.5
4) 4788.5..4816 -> 22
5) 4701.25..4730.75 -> 22.3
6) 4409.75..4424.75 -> 19.9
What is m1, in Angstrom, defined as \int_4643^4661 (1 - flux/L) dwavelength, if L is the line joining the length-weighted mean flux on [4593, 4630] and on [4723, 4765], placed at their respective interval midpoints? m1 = 0.4 Angstrom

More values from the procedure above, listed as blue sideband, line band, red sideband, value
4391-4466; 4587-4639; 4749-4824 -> -2.1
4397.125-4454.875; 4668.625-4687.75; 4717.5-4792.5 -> -0.6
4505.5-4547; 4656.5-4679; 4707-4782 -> 0.4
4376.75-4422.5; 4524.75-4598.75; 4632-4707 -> -1.5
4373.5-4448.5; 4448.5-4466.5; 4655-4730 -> 0.6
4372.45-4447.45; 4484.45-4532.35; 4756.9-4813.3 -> -2.1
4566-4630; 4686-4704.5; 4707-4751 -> 0.2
